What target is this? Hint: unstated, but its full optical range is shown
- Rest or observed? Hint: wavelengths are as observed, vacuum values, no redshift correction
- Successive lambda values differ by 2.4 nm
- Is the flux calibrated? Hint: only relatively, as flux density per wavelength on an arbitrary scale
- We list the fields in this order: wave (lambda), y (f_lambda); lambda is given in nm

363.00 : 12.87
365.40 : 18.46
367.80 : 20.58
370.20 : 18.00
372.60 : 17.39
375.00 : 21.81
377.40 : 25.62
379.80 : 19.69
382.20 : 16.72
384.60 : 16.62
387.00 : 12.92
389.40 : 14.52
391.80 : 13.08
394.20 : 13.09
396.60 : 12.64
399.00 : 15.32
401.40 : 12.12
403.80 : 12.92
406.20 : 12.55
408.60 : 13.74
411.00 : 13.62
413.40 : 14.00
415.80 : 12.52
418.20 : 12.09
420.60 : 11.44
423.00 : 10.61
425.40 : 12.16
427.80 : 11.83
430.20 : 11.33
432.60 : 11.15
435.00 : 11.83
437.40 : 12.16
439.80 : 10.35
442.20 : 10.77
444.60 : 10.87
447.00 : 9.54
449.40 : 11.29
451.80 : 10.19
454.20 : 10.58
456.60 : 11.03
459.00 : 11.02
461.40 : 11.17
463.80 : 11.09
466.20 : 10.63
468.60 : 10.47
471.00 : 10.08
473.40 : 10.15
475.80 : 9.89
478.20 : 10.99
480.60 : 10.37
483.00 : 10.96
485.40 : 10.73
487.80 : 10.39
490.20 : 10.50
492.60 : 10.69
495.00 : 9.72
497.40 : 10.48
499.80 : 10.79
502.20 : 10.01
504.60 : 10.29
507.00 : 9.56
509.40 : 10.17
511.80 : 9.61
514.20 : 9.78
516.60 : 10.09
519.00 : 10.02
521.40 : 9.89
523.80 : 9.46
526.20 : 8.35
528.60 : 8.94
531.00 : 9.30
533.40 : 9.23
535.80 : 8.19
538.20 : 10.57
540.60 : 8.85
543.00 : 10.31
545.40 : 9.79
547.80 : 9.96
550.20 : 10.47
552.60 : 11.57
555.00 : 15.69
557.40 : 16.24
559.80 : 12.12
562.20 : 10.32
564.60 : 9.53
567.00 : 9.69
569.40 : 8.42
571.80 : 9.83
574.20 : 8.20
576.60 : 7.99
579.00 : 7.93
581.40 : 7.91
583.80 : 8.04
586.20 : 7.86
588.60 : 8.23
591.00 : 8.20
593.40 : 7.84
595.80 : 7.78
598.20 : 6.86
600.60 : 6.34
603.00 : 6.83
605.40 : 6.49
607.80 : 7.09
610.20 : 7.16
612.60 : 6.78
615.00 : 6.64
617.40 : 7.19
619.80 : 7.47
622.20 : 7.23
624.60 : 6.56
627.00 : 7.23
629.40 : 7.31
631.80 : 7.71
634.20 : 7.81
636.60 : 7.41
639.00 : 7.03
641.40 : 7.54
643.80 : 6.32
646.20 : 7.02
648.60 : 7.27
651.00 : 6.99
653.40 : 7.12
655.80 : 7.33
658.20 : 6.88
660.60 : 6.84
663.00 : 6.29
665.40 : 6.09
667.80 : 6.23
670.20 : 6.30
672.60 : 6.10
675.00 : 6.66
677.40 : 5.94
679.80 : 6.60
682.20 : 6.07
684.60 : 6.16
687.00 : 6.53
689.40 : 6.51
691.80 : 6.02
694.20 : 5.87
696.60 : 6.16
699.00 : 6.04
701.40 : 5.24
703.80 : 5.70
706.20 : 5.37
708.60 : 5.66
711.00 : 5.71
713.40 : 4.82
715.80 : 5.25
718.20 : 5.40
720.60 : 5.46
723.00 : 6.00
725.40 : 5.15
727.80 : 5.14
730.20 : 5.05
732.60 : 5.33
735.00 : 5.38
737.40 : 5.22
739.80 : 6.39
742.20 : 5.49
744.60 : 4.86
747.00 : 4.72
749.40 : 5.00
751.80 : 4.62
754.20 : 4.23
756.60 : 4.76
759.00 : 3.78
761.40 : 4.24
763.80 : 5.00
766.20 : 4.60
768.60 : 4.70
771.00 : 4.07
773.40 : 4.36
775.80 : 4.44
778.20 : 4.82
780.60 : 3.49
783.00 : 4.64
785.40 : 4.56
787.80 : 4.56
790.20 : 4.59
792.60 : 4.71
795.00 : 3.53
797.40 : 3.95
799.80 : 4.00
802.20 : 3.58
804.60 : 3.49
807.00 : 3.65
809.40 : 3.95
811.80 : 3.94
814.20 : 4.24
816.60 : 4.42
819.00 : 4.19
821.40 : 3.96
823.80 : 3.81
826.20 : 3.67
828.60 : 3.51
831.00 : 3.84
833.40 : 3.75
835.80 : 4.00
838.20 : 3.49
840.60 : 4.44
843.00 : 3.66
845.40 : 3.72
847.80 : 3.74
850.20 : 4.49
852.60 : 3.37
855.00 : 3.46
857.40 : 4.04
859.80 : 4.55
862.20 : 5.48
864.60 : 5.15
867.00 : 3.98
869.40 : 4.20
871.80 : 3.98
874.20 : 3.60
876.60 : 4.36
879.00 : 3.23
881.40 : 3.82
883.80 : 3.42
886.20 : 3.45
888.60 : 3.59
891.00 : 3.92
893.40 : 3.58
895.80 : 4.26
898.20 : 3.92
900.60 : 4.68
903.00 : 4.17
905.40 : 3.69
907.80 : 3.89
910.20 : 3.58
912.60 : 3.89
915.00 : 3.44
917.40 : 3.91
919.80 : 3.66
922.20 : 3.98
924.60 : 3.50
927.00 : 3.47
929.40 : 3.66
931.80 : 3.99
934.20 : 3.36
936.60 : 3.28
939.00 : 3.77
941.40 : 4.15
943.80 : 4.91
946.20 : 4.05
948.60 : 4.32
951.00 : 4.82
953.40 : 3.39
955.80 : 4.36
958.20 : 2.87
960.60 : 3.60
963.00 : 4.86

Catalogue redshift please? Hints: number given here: 0.987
